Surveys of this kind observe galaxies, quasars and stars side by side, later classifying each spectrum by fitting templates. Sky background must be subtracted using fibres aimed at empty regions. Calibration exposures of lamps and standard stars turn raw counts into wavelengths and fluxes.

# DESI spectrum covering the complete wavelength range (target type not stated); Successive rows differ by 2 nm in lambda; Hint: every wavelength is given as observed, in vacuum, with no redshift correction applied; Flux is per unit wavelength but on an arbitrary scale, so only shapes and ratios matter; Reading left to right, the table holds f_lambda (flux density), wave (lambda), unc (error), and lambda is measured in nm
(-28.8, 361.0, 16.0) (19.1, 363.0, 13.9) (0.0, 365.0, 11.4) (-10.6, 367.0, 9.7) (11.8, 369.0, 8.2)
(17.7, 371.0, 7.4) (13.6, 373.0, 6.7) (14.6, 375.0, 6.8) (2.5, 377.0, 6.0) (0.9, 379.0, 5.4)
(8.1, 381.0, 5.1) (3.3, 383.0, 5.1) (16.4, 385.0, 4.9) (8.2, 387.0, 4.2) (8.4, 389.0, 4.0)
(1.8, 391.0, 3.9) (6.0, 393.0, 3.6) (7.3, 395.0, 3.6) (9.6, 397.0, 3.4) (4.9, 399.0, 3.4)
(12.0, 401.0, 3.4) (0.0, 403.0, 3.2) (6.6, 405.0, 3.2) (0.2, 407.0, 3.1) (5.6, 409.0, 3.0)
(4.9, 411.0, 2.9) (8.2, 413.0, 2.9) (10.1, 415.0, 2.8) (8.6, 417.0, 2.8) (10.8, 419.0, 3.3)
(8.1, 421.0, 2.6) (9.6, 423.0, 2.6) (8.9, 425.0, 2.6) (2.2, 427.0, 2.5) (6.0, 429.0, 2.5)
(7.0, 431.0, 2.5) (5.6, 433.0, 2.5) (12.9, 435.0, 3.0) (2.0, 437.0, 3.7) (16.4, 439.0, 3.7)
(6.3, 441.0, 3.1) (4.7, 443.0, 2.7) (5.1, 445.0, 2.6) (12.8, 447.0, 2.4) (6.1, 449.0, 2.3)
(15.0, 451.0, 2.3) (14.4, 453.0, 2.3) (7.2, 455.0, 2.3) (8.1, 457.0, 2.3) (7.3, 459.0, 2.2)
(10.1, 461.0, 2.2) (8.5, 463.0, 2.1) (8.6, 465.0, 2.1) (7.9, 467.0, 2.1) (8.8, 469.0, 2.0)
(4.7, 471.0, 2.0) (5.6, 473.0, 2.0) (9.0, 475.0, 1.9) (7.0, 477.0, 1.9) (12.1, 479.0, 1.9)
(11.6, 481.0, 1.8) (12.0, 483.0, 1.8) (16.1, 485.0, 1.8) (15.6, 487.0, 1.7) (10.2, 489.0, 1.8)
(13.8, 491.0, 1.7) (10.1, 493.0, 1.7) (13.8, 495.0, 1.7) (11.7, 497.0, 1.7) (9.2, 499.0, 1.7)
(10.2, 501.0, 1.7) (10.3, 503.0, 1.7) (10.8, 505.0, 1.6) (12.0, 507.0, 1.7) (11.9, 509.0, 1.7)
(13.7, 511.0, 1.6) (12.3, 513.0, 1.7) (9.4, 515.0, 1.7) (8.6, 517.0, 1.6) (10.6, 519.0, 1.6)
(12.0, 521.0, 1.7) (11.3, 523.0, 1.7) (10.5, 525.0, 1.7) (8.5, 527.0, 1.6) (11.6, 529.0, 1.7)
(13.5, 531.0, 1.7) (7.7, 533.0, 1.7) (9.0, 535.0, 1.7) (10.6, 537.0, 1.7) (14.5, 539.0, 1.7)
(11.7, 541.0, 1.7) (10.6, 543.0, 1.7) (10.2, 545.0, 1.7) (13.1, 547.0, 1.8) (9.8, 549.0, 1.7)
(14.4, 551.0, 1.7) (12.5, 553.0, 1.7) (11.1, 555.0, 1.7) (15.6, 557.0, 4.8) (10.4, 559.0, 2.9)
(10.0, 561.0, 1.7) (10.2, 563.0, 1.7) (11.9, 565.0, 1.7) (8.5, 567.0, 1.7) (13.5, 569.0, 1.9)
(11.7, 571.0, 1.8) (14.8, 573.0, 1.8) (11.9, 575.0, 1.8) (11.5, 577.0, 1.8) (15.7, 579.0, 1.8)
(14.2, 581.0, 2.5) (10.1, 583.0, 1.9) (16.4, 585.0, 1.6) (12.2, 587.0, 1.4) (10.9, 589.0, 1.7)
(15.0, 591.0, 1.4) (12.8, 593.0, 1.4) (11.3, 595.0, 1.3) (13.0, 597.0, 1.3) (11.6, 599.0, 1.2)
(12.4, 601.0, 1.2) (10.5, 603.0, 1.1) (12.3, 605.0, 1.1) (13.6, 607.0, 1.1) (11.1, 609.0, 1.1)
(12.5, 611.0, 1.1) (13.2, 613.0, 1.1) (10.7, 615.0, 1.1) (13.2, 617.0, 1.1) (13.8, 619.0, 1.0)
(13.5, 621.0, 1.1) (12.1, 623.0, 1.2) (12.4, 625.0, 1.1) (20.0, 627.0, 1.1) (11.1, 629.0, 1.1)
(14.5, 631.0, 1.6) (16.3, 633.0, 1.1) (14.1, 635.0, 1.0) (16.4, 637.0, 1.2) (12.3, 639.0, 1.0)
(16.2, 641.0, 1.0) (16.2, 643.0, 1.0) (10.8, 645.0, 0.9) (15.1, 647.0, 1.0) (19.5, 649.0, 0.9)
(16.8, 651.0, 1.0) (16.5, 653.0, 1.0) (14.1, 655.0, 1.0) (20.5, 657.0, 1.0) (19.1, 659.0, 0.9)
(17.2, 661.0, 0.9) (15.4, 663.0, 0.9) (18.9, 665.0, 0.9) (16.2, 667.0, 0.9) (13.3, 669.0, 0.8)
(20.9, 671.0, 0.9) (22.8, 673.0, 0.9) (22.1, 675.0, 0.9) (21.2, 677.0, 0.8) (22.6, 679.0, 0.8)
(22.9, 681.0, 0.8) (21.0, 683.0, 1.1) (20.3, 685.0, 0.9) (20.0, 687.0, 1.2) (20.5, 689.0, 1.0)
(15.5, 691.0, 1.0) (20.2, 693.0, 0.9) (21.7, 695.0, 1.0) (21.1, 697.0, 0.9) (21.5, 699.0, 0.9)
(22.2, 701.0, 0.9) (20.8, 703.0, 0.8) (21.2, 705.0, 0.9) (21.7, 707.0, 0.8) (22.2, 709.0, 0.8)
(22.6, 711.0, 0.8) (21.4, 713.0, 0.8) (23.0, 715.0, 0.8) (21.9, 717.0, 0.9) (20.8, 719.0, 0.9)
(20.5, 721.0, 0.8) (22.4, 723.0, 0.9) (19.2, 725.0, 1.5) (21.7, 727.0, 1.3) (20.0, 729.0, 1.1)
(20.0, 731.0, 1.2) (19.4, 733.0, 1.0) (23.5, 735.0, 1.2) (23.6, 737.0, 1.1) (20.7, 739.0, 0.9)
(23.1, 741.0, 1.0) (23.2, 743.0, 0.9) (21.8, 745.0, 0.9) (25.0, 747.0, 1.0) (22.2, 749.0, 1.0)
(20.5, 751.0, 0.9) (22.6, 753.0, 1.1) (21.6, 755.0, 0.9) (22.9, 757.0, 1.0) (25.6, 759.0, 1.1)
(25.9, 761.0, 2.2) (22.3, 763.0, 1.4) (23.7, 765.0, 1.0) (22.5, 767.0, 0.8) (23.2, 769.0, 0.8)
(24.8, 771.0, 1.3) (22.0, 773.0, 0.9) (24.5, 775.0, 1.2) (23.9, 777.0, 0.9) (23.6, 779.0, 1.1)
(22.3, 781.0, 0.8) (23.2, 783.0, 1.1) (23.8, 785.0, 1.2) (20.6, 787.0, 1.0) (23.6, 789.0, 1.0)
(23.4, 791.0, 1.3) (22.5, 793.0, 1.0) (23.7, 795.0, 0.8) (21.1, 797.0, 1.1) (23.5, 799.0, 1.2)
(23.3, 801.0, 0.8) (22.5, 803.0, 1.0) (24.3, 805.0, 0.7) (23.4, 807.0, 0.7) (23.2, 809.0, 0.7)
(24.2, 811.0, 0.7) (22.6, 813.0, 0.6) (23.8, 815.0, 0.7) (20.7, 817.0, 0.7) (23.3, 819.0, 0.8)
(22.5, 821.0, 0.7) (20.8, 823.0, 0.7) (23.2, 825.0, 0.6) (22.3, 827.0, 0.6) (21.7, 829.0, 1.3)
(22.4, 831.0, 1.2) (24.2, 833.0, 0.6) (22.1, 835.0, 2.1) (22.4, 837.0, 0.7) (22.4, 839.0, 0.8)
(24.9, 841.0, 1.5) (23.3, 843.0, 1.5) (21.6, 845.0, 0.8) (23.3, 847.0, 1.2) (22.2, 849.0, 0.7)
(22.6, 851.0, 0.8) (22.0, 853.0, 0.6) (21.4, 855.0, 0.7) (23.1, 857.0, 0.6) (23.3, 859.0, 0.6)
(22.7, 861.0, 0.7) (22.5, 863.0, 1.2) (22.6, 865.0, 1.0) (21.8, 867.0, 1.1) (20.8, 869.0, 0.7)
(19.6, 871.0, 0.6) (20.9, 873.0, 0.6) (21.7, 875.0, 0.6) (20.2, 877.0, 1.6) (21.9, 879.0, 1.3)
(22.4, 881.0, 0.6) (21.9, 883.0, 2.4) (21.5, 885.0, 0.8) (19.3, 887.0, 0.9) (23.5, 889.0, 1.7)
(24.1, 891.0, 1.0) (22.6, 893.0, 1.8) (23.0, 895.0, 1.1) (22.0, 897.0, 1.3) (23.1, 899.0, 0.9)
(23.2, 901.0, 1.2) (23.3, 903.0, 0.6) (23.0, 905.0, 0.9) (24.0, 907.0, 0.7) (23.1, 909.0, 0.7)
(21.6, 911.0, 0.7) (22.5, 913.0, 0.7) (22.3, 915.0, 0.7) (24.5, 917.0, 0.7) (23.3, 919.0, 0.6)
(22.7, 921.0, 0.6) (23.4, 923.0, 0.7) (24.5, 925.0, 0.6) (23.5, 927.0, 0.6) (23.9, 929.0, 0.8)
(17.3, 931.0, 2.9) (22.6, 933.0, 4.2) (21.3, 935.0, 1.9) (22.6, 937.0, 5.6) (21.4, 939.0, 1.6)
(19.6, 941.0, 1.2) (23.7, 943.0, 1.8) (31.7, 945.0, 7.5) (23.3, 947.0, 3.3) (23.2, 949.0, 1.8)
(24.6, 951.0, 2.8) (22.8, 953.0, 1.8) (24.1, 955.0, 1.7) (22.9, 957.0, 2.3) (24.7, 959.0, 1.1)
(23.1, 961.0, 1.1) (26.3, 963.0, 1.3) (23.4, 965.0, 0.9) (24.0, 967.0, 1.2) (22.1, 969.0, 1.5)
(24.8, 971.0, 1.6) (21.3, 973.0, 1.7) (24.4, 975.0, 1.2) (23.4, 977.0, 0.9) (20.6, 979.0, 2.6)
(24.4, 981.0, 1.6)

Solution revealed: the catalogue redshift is 0.683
